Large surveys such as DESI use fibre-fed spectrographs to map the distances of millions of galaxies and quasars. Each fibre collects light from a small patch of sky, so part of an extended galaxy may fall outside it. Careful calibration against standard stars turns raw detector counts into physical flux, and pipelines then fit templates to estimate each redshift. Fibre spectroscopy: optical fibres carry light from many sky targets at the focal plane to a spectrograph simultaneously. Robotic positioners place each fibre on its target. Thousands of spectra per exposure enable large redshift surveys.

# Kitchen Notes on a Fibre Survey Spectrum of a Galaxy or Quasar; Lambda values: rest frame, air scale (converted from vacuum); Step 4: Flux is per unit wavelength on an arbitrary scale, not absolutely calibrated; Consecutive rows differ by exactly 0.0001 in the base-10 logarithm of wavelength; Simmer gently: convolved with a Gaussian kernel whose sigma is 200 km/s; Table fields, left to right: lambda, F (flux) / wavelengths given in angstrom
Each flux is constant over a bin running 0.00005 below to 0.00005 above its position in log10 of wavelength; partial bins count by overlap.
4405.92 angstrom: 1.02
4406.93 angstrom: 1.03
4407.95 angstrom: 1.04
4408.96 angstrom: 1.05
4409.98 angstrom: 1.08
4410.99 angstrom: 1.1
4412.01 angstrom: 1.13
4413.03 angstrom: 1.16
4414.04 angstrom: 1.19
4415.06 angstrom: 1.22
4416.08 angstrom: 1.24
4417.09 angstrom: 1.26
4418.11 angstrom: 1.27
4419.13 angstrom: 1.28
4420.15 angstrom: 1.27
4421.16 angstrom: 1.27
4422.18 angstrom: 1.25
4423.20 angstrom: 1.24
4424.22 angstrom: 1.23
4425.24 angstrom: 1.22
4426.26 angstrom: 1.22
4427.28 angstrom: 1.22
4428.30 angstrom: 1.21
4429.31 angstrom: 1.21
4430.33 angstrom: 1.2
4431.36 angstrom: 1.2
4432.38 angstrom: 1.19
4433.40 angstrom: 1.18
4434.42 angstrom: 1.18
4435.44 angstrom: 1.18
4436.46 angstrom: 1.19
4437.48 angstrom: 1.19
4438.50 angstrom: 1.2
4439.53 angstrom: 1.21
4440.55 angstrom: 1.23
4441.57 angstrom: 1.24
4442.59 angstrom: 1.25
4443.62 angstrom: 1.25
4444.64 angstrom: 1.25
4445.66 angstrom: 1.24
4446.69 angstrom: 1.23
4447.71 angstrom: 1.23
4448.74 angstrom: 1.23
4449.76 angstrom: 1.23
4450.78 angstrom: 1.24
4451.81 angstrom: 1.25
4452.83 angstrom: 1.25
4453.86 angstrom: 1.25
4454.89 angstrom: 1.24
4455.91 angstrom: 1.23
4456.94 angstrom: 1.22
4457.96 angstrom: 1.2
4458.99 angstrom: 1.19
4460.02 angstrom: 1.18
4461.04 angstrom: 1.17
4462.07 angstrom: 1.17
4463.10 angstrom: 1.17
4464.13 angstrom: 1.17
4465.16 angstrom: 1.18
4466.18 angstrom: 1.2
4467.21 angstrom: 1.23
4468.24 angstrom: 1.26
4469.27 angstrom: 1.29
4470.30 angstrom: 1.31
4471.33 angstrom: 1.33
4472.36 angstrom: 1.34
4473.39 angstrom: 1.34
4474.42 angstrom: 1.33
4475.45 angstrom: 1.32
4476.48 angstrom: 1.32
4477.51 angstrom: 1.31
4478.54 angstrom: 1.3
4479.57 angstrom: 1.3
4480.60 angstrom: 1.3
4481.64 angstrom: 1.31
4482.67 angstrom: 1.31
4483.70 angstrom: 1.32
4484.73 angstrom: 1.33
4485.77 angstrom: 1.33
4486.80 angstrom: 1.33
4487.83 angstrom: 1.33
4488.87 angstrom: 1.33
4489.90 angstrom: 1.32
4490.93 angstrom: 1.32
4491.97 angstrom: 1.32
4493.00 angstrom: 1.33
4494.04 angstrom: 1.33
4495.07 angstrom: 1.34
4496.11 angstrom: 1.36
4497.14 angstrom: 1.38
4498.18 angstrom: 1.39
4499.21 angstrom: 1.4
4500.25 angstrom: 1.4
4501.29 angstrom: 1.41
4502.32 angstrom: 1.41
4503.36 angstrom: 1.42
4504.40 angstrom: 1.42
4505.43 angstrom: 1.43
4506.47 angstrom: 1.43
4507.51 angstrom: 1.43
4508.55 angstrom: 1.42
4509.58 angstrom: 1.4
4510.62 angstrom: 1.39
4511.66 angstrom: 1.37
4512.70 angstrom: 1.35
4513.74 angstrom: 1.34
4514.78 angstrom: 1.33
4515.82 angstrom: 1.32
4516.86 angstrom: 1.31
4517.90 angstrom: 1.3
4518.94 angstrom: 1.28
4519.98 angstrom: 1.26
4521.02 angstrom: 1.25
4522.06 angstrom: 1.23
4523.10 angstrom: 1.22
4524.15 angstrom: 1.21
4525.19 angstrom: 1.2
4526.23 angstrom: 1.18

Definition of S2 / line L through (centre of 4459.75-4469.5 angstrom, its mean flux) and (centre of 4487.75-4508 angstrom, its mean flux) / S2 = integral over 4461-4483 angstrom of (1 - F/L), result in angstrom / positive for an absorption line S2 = -0.6 angstrom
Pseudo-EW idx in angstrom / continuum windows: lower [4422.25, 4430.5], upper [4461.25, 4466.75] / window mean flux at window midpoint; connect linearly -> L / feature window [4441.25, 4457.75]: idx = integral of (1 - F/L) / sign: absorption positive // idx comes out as -0.61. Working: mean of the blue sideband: 1.22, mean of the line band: 1.24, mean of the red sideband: 1.18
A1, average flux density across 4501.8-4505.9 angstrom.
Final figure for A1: 1.42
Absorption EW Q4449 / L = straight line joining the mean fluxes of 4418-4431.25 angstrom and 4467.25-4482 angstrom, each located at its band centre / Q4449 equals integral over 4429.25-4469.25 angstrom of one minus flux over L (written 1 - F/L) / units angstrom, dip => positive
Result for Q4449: 1.79 angstrom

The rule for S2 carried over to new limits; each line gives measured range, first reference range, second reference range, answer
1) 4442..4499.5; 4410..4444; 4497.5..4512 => 2.0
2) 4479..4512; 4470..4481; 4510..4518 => -0.8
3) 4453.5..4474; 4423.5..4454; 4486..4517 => 0.7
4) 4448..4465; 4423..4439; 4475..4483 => 0.6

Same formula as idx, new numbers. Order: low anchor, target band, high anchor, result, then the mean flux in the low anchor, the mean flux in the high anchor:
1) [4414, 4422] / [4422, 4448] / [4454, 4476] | 0.7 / 1.25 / 1.24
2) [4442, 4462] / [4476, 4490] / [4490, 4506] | 0.1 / 1.23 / 1.38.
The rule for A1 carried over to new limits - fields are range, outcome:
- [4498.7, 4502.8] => 1.4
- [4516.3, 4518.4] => 1.31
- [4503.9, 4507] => 1.43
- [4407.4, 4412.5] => 1.08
